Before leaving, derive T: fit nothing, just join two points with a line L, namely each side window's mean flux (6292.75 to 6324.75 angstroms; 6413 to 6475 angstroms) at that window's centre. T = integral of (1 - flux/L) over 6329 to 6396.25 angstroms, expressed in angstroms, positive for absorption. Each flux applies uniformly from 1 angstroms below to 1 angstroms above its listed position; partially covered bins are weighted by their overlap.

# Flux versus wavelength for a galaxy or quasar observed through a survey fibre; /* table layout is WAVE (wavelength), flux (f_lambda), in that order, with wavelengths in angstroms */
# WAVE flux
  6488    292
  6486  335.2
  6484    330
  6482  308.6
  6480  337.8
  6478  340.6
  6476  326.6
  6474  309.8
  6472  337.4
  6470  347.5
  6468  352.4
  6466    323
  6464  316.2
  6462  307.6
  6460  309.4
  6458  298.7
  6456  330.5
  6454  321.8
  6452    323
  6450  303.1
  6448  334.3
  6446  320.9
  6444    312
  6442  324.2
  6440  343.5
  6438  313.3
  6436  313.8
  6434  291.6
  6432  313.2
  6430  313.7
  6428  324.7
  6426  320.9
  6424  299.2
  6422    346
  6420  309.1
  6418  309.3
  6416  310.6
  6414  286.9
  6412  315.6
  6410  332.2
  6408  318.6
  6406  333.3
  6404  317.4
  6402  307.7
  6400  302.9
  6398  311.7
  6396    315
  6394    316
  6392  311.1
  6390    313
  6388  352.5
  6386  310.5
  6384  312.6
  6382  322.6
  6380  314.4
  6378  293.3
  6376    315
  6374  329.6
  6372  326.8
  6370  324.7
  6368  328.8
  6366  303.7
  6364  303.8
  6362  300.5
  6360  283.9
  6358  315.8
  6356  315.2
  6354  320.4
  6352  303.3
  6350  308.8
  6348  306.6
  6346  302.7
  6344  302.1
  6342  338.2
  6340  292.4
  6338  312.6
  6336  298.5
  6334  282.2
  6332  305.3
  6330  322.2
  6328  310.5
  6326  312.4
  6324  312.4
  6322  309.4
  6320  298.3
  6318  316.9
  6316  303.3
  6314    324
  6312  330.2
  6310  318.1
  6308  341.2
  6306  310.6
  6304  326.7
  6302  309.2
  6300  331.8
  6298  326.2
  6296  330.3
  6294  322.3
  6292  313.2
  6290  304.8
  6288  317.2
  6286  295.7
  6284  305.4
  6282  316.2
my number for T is 1.5 angstroms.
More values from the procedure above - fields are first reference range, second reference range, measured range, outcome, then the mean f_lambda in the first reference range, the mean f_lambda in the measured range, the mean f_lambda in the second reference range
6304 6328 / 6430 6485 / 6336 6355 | 0.5 angstroms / 316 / 309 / 322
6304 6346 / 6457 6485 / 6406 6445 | 0.6 angstroms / 312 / 316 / 325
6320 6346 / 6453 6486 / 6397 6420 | 0.3 angstroms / 308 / 313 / 325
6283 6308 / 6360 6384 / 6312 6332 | 0.2 angstroms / 317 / 313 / 313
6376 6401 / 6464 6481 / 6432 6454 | 0.6 angstroms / 315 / 318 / 333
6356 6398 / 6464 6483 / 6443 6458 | 0.3 angstroms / 315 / 319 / 331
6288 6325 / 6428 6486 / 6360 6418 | 1.0 angstroms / 318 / 315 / 322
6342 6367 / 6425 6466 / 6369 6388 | -0.6 angstroms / 307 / 318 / 317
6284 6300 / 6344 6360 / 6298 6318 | -0.5 angstroms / 316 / 322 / 308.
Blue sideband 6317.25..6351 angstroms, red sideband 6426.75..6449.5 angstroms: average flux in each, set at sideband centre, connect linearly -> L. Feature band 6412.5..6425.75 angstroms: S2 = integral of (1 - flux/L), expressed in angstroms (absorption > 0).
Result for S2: 0.2 angstroms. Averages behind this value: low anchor 308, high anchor 318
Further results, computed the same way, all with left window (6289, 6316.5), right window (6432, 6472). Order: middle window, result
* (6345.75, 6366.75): 1.0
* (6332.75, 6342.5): 0.5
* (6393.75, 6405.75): 0.3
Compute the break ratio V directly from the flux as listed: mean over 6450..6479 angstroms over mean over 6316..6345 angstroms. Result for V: 1.05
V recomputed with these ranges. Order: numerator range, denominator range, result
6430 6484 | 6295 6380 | 1.03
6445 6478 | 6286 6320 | 1.01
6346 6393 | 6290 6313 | 0.97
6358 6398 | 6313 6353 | 1.02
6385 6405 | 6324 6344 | 1.02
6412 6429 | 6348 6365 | 1.02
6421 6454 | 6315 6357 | 1.03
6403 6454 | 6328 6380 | 1.02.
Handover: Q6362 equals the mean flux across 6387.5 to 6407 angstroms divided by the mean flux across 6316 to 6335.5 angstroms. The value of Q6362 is 1.03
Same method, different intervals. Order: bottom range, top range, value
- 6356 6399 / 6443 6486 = 1.03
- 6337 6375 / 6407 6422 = 1.01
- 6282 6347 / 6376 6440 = 1.01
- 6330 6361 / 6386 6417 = 1.03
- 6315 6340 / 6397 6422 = 1.03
